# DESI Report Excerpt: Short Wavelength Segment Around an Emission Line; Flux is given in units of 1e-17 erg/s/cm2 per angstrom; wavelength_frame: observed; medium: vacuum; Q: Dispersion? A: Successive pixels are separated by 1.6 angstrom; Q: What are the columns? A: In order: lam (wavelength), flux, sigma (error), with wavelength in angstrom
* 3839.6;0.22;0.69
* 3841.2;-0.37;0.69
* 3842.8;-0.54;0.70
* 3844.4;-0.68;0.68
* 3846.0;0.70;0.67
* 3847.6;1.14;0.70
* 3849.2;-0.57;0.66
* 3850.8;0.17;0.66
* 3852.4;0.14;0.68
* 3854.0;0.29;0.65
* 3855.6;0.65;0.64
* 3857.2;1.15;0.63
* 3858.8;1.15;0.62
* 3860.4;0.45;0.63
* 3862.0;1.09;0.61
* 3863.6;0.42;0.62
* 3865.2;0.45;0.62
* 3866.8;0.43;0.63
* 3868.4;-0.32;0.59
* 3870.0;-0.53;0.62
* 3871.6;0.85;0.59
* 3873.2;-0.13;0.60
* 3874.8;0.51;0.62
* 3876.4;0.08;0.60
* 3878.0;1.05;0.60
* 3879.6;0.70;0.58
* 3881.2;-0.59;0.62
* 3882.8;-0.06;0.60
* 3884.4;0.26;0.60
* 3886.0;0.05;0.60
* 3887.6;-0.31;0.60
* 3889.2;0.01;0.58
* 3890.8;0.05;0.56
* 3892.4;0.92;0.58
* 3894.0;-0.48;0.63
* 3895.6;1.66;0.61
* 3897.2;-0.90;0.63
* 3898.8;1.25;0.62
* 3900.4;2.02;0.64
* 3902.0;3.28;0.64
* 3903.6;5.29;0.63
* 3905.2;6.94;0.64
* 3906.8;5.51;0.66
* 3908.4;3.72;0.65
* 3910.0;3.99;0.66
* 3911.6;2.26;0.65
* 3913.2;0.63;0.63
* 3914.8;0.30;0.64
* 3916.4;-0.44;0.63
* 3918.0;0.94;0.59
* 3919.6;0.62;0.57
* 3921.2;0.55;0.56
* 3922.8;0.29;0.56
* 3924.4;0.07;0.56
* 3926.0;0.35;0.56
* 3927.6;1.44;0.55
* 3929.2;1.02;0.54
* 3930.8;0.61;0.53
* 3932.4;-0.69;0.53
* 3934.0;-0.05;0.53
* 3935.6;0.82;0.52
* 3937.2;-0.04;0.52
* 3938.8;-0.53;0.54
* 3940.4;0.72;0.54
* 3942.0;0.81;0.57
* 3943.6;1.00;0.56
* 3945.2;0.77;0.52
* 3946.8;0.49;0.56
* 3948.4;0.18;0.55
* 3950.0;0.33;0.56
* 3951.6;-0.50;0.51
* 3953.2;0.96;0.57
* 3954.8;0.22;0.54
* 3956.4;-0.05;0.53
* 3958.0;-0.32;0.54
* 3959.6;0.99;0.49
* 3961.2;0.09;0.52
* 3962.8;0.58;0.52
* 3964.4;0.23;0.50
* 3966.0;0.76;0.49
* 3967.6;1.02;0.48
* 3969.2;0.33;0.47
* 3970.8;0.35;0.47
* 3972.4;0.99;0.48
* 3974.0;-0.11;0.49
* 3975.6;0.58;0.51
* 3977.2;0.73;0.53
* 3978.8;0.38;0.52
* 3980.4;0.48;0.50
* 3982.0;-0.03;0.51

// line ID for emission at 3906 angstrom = Lyman alpha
